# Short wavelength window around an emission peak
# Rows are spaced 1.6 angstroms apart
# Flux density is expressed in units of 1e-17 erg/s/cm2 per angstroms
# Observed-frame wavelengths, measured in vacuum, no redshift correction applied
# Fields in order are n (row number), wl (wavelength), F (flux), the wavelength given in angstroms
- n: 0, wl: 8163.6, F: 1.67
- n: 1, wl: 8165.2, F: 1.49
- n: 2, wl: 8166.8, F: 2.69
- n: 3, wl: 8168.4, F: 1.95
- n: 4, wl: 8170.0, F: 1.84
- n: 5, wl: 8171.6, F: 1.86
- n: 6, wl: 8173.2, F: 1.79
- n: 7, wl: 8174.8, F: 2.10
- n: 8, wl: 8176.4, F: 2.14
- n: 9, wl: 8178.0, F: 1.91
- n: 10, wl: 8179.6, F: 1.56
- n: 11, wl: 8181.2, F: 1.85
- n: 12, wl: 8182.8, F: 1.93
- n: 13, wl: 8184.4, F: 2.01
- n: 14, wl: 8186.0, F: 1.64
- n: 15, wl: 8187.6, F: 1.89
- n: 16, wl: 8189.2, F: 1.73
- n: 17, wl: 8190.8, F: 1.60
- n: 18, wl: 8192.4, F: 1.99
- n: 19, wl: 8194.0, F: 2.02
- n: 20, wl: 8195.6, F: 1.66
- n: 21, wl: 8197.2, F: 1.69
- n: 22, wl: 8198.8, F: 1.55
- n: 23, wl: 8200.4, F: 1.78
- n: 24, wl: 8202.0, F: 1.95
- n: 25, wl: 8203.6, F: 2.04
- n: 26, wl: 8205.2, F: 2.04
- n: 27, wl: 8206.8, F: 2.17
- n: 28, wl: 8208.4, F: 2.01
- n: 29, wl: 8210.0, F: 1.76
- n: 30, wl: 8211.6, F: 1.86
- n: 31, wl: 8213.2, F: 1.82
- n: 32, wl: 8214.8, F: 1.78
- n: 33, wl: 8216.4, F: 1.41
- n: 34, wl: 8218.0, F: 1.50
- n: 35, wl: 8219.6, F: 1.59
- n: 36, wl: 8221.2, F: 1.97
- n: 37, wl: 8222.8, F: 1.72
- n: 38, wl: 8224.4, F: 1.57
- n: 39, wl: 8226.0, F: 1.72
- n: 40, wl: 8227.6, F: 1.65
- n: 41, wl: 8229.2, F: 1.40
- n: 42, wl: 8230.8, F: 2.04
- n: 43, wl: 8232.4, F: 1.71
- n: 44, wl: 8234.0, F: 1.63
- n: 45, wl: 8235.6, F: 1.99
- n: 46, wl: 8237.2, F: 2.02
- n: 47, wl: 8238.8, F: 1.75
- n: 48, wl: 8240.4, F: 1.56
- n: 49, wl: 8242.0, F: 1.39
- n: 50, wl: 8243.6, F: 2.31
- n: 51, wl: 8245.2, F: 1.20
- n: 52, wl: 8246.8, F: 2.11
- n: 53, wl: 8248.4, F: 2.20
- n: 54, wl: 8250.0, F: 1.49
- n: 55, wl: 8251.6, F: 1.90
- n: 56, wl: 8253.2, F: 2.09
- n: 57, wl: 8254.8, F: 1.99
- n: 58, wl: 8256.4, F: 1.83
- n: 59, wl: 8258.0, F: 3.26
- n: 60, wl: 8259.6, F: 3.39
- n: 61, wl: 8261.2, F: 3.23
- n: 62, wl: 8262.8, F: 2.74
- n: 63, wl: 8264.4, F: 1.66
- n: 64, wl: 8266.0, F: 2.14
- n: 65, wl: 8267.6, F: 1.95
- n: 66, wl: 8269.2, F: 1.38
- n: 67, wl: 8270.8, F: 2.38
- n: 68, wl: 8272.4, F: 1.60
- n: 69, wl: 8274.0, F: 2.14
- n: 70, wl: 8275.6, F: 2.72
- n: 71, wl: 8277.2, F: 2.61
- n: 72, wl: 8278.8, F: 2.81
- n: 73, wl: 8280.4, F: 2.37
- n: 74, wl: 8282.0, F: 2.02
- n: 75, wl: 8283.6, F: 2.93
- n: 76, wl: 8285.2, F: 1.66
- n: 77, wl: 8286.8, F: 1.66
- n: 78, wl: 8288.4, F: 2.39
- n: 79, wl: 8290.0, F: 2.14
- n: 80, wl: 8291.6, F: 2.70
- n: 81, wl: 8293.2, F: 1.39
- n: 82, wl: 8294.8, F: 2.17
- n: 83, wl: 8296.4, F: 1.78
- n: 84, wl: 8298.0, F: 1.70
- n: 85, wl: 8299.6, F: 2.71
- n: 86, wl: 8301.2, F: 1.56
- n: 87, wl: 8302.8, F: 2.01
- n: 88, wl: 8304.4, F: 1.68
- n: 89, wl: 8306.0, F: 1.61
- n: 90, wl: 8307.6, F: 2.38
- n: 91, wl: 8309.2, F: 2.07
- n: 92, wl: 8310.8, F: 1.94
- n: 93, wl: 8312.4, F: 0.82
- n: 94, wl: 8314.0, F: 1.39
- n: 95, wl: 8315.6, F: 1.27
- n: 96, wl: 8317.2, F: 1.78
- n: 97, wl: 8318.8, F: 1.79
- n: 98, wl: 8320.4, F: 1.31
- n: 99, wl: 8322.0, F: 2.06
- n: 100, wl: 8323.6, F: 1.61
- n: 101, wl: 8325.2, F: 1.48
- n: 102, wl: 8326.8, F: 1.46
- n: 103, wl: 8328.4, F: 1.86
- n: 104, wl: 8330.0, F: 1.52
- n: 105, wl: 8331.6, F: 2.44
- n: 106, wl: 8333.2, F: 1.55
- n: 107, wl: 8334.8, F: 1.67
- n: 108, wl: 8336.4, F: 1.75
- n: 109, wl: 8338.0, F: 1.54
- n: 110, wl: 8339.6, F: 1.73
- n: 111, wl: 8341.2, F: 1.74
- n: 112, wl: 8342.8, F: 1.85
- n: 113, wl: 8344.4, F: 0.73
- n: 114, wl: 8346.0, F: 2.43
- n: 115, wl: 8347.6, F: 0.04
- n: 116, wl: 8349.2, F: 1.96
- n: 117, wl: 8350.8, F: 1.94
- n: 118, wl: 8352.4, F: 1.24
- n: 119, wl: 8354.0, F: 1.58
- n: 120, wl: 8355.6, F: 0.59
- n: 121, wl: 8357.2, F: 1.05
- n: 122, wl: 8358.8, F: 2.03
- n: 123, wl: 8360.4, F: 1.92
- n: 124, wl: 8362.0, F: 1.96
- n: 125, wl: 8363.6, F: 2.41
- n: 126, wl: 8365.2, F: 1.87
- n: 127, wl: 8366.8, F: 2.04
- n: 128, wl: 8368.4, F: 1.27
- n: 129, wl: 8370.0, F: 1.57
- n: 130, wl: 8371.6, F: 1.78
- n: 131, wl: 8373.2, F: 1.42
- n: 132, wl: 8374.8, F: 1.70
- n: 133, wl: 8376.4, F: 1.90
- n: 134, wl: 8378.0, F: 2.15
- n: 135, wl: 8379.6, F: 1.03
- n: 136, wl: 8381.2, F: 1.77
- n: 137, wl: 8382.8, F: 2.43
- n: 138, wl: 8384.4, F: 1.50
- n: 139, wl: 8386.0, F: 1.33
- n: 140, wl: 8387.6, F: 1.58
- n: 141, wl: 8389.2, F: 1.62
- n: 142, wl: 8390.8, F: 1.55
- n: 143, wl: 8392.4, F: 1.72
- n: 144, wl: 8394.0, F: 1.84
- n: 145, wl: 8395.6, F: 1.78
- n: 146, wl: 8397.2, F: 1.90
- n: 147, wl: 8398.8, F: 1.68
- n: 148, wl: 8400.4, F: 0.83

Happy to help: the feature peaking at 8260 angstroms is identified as [S II]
